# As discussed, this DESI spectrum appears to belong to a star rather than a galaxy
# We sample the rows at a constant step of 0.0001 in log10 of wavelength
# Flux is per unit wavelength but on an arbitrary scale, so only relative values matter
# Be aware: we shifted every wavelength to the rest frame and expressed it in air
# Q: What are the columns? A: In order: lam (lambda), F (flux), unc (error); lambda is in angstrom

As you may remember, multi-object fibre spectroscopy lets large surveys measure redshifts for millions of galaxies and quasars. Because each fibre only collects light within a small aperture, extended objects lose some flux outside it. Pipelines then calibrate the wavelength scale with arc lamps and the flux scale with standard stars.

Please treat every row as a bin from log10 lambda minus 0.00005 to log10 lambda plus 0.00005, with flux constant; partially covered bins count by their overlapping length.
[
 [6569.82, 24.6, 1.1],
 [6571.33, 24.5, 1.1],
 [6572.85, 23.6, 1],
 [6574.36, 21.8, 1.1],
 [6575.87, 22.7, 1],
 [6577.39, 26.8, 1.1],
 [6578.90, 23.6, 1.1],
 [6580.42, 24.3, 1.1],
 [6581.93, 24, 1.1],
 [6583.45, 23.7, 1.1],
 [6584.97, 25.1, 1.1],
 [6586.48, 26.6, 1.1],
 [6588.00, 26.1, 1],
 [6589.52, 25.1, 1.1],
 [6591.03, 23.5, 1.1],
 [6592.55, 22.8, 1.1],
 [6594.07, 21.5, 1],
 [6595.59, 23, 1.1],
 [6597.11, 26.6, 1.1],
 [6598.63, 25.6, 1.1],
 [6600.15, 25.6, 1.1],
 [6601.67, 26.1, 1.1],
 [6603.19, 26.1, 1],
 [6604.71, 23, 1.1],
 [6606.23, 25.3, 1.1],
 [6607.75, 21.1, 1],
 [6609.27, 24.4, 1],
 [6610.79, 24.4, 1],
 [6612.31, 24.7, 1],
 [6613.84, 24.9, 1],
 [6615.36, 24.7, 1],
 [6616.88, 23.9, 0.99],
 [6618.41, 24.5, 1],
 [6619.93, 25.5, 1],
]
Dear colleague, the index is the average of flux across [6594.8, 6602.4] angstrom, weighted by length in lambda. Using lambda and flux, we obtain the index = 25.3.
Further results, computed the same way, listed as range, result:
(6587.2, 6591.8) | 24.9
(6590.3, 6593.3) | 23.1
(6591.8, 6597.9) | 23.5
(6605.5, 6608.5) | 23.2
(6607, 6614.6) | 23.9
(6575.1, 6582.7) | 24.3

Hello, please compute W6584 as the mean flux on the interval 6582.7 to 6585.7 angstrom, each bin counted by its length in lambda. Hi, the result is 24.4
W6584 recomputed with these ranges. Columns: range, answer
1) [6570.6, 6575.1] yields 23.3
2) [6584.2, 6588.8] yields 25.9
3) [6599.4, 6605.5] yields 25.2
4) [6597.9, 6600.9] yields 25.6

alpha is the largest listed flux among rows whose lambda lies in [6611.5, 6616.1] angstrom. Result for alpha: 24.9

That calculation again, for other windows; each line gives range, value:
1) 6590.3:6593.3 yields 23.5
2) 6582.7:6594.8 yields 26.6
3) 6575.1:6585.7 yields 26.8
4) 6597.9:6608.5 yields 26.1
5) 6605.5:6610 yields 25.3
